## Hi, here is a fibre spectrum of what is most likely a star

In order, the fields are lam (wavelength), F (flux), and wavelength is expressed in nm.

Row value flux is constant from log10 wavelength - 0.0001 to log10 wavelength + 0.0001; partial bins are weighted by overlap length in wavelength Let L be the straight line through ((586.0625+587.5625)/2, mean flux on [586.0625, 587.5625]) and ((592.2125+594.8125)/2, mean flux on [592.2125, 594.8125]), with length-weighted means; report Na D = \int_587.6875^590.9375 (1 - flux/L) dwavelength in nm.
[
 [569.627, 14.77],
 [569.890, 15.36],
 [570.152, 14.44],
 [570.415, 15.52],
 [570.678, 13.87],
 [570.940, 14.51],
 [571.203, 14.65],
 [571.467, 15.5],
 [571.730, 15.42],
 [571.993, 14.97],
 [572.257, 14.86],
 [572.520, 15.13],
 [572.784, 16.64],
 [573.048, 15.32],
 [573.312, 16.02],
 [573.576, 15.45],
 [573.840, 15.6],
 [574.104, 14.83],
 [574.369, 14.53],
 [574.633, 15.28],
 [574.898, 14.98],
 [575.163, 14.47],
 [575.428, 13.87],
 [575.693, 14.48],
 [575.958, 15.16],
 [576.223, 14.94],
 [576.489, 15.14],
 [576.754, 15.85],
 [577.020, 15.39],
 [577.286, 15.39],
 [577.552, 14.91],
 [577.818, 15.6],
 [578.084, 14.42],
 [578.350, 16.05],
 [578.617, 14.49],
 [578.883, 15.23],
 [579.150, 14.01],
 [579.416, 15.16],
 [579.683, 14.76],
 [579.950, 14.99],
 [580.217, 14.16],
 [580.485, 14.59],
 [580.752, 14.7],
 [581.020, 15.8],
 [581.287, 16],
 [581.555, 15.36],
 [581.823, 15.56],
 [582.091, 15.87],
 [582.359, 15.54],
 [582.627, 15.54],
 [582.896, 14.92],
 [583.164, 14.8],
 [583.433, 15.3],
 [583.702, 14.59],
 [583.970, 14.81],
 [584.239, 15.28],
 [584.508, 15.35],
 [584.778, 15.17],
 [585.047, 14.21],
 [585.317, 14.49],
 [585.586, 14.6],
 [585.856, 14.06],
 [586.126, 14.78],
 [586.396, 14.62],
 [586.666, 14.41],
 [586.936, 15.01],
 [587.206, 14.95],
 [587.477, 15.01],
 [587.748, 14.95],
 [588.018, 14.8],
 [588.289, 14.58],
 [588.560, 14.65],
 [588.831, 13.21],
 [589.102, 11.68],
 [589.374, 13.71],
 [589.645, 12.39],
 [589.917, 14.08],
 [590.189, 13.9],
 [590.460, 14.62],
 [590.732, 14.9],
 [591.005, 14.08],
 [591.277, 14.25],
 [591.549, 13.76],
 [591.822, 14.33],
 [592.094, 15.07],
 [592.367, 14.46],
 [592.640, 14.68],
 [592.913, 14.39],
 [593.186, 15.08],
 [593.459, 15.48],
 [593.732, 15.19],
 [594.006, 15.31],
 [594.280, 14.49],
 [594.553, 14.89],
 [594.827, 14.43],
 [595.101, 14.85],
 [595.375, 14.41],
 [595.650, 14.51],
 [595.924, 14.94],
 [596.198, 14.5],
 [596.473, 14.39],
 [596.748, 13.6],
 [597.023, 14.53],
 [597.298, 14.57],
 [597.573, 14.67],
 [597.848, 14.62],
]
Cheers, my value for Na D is 0.19 nm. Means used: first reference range 14.8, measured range 13.9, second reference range 14.9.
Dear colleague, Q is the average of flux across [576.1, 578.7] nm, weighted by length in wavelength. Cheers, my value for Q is 15.2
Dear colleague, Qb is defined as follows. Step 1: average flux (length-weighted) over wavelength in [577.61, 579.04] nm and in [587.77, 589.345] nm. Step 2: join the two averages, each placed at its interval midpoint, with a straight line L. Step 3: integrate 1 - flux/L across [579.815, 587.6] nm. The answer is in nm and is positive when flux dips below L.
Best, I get -0.28 nm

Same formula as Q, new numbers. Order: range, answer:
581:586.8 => 15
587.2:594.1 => 14.3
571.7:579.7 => 15.1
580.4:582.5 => 15.5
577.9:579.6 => 14.9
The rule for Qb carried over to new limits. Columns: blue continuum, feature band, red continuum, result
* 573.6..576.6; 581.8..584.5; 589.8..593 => -0.11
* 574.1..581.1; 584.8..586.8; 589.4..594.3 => 0.02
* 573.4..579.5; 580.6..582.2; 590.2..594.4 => -0.07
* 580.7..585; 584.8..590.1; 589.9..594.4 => 0.25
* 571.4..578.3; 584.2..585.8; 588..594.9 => -0.02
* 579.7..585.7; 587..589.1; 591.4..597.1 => 0.06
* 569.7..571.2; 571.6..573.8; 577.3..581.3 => -0.10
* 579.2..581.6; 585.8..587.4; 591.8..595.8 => 0.02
